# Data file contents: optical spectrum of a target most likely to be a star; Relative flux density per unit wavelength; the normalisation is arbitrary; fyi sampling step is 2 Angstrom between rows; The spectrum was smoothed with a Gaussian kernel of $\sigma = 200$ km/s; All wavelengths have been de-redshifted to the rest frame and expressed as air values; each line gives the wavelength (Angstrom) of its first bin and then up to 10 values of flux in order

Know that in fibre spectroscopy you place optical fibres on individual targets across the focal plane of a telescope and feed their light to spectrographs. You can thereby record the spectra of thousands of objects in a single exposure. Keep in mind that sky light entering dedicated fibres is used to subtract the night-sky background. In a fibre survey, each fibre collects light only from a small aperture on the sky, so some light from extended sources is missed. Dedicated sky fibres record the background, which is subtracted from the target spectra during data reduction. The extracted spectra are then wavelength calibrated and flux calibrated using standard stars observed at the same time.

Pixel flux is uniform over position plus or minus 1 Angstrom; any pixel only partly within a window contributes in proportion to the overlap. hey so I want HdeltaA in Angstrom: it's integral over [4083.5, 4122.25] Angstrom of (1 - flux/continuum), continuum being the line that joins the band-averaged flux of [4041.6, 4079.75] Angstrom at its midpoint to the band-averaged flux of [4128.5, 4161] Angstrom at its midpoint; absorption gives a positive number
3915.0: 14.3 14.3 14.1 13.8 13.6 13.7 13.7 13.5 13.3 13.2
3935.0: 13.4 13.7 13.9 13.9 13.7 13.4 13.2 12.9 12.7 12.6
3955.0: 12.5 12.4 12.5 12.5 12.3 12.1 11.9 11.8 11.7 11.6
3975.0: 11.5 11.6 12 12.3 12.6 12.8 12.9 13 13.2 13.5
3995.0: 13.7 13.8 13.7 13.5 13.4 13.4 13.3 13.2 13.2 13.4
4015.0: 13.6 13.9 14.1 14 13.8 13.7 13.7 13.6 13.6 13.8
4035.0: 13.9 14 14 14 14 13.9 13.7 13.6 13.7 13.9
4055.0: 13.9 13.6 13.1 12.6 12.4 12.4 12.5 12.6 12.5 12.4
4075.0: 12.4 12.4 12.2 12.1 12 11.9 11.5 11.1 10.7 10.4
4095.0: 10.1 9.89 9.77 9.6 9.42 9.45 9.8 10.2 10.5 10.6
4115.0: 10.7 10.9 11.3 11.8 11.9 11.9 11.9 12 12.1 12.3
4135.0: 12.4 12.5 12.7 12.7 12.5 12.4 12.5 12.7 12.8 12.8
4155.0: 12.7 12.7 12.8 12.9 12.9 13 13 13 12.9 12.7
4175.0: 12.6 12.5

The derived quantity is 6.9 Angstrom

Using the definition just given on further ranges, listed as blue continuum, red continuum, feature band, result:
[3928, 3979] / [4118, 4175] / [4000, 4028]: -2.1 Angstrom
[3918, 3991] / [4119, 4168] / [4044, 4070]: -1.2 Angstrom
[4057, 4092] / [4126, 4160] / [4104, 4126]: 2.8 Angstrom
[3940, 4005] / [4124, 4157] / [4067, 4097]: 2.0 Angstrom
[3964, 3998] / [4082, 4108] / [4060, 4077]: -2.4 Angstrom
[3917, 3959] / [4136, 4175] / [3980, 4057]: -2.5 Angstrom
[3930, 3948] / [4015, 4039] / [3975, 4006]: 1.6 Angstrom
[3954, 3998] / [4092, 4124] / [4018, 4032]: -2.5 Angstrom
